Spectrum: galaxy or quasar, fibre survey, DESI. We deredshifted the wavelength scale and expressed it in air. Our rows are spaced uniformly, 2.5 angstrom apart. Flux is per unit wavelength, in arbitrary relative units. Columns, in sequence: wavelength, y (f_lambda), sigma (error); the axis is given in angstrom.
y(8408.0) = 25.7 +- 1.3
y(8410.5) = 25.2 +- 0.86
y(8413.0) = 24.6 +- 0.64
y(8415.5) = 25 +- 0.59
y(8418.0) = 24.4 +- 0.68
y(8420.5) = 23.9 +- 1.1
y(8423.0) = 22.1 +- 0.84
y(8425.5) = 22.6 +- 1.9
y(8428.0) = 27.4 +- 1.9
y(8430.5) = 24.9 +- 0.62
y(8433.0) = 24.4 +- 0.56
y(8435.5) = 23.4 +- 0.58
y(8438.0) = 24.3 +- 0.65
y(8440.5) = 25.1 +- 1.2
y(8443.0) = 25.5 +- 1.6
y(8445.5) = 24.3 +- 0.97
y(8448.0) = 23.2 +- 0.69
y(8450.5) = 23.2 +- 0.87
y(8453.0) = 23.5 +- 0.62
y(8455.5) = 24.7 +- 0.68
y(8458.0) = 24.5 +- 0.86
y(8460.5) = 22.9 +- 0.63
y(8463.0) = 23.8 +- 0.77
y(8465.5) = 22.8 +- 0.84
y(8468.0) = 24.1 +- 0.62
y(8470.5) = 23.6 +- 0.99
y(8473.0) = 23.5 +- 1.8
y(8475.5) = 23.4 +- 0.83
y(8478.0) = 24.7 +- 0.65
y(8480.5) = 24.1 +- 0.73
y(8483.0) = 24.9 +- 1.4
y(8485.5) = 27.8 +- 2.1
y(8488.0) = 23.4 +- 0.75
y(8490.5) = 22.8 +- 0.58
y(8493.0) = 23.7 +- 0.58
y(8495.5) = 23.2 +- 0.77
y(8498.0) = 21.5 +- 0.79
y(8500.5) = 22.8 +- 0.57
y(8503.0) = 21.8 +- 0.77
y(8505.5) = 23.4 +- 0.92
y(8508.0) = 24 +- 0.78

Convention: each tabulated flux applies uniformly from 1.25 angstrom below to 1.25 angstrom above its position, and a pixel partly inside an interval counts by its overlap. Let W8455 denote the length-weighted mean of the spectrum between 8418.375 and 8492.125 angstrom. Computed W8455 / 24.1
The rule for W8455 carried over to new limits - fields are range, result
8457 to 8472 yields 23.6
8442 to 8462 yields 24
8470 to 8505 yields 23.7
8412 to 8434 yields 24.4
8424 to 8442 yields 24.6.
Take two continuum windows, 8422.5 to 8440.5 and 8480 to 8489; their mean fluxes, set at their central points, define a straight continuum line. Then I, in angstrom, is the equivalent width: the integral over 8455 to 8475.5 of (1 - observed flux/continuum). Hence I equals 0.97 angstrom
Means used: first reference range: 24.3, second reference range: 25.2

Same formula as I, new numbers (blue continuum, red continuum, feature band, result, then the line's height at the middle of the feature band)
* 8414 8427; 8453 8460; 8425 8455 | -0.5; 24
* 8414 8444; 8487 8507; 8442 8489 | -1.1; 23.6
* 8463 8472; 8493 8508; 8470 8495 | -1.1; 23.2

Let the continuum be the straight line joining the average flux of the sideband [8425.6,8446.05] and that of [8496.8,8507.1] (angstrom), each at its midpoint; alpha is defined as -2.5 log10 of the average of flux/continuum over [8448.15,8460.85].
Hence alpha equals 0.02 mag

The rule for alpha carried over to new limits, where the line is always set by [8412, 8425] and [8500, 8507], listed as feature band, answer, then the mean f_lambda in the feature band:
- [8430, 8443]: -0.04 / 24.5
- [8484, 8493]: -0.07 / 24.5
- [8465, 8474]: -0.02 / 23.6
